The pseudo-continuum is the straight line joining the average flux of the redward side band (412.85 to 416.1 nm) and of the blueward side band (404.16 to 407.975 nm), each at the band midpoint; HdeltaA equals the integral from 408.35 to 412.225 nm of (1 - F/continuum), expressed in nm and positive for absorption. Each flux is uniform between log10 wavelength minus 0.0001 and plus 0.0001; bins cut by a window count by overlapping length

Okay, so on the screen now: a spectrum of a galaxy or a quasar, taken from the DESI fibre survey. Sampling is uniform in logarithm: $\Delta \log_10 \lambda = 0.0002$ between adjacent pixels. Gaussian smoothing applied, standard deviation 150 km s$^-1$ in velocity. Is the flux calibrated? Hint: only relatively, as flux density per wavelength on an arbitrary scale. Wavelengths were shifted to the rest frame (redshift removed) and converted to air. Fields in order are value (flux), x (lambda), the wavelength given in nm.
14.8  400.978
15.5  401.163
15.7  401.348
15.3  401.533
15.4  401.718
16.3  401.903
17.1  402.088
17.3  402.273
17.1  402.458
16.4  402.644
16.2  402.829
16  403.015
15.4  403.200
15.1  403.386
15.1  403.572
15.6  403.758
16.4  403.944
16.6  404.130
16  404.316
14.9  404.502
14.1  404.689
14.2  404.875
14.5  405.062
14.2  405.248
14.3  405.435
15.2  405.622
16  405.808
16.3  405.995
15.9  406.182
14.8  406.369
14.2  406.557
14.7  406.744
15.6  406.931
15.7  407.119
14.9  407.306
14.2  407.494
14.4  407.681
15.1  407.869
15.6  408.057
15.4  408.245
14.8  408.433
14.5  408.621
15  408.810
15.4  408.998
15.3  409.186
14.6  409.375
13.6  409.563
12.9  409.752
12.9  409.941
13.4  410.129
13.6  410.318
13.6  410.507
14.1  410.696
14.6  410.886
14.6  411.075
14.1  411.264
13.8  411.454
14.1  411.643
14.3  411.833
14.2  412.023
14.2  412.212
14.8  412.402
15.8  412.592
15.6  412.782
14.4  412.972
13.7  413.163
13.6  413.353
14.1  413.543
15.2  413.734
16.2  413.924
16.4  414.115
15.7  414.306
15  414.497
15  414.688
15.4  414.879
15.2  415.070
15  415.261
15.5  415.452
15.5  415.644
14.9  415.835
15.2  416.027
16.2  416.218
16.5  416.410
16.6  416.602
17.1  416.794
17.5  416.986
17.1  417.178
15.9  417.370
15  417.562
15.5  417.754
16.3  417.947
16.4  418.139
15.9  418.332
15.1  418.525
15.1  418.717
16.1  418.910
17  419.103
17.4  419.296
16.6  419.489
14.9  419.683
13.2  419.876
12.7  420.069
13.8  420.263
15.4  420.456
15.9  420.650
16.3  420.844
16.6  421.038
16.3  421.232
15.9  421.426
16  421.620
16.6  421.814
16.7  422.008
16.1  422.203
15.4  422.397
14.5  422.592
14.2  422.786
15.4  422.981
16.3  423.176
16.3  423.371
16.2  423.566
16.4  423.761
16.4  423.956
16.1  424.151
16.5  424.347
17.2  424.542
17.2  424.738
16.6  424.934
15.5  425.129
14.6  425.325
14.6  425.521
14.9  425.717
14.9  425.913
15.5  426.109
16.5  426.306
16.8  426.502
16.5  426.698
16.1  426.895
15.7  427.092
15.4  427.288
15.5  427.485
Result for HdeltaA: 0.221 nm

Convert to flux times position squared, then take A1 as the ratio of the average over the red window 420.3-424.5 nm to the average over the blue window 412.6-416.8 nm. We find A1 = 1.08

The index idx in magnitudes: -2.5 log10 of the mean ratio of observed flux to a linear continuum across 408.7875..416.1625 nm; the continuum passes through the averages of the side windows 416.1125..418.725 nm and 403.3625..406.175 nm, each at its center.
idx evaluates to 0.085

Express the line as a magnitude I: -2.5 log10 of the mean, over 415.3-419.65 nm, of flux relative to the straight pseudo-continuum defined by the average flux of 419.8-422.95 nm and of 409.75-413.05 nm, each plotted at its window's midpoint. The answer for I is -0.08 mag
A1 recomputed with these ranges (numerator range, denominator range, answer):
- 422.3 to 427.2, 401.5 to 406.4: 1.12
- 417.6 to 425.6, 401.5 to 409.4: 1.11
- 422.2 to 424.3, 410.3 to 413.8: 1.16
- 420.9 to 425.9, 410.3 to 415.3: 1.14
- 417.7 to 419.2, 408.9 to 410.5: 1.19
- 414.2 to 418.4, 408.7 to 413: 1.14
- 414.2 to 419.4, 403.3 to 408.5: 1.11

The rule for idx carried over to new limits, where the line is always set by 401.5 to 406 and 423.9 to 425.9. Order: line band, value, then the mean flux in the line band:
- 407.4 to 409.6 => 0.06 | 14.9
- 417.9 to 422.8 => 0.01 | 15.6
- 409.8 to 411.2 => 0.14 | 13.8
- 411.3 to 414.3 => 0.07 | 14.7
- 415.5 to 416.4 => 0.02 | 15.5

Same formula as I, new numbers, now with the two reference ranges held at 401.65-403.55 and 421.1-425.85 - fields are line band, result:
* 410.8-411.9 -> 0.131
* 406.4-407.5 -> 0.085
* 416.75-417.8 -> -0.025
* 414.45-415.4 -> 0.061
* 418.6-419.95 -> 0.012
